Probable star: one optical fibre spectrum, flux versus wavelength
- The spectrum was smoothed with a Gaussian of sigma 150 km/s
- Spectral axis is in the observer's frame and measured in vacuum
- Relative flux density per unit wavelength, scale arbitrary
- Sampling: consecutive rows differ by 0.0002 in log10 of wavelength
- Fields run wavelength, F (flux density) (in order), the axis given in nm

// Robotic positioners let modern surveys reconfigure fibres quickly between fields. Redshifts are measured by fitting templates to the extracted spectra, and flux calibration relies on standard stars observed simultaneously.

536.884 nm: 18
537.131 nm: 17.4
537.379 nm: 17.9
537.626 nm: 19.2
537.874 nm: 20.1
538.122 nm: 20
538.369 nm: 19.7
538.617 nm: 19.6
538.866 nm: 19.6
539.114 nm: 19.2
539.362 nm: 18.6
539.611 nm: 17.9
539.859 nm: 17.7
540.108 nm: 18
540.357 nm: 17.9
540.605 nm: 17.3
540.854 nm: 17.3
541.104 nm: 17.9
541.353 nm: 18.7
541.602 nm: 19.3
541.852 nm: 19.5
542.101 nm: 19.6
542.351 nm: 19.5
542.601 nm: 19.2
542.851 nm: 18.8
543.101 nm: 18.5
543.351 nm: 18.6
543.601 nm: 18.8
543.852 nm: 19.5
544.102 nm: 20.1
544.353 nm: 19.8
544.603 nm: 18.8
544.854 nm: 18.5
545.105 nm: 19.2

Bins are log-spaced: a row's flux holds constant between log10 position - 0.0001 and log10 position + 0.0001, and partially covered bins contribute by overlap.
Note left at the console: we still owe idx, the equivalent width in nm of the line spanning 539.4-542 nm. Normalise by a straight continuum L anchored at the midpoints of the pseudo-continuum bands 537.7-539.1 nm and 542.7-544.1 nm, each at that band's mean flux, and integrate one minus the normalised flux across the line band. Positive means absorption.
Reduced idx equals 0.160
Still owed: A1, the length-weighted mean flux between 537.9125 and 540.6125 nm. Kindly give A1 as 18.8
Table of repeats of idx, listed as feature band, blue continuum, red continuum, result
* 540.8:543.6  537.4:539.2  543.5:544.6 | 0.09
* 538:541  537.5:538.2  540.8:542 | 0.11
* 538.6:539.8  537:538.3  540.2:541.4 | -0.03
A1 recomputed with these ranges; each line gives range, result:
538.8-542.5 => 18.5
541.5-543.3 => 19.2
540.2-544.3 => 18.8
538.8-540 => 18.5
